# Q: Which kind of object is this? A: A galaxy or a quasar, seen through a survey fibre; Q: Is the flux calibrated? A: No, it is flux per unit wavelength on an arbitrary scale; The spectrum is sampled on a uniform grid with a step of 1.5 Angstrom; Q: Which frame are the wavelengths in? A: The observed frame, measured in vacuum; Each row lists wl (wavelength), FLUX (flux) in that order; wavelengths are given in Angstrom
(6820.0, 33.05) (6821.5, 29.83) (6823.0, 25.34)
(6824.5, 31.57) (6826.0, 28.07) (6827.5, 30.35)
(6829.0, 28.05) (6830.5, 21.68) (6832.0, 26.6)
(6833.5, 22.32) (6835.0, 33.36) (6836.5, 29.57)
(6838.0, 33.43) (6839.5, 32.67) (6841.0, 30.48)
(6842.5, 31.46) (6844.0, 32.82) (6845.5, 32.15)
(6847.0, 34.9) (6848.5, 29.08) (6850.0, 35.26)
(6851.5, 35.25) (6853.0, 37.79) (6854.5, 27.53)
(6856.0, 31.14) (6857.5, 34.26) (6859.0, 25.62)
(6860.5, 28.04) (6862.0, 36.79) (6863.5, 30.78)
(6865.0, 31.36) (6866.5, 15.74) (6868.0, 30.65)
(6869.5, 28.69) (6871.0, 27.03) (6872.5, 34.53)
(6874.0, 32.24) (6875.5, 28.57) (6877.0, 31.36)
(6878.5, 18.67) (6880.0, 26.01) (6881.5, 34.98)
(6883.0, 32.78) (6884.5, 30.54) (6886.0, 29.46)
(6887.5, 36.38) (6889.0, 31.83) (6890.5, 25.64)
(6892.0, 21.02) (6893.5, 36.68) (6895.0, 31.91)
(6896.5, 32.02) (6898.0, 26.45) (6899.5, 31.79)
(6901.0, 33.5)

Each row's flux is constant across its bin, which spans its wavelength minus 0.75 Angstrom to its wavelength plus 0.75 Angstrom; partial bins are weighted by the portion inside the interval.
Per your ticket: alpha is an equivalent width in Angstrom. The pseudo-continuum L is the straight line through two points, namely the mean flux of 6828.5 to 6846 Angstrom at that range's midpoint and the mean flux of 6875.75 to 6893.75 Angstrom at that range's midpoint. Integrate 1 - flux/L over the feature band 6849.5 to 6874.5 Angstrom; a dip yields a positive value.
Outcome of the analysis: -1.0 Angstrom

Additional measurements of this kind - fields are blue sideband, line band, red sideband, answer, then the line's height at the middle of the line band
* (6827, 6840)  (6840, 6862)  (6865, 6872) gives -3.6 Angstrom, 27.5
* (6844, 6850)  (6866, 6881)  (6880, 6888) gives 2.1 Angstrom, 32.2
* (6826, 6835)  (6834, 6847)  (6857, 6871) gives -2.2 Angstrom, 27.3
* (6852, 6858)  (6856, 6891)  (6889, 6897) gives 1.6 Angstrom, 31.2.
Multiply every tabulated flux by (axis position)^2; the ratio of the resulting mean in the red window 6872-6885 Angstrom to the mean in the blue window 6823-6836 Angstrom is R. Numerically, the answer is 1.10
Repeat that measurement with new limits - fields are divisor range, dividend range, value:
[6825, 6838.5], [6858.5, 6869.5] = 1.02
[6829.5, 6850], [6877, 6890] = 1.01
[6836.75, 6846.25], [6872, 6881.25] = 0.91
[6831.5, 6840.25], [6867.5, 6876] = 1.03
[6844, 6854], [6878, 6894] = 0.88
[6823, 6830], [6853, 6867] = 1.04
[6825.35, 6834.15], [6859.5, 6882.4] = 1.12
